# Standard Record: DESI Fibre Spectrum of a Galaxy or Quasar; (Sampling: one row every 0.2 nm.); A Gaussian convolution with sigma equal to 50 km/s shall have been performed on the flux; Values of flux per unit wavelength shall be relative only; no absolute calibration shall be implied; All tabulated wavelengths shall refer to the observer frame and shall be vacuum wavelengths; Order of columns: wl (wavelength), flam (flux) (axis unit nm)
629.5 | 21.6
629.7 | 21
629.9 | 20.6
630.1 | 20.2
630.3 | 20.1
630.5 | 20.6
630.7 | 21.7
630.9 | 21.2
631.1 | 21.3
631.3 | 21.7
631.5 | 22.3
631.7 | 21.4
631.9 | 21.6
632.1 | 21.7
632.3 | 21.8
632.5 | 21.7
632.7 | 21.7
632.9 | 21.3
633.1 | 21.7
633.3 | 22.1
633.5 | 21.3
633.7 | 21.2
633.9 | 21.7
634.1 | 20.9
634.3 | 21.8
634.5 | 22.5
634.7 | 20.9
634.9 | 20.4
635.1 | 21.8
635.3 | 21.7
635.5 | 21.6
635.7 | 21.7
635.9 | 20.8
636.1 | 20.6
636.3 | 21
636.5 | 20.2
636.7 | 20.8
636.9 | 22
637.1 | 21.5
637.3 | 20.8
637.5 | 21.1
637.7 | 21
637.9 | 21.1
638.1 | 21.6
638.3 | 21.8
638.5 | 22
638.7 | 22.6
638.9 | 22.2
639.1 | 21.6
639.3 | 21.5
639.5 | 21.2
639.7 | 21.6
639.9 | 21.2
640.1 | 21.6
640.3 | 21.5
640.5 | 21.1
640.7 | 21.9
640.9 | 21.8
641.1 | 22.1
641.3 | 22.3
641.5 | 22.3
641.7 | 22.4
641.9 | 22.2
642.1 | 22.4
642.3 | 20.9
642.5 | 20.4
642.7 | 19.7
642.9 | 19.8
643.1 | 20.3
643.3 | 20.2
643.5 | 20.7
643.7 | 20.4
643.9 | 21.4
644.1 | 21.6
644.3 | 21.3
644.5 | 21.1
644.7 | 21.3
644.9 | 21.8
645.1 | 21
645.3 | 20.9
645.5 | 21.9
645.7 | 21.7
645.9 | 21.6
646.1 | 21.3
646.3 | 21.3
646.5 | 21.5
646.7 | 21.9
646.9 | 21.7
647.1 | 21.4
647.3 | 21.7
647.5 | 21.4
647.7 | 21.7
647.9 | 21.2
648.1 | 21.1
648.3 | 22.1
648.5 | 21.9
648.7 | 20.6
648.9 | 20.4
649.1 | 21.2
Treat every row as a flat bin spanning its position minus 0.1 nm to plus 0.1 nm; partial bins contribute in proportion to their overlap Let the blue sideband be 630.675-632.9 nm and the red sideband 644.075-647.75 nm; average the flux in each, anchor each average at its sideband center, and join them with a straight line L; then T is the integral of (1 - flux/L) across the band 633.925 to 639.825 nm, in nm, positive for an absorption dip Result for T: 0.05 nm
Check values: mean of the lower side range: 21.6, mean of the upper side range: 21.5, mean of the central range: 21.4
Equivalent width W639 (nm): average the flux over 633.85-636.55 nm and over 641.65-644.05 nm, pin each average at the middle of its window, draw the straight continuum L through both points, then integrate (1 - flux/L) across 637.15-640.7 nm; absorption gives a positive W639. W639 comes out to -0.073 nm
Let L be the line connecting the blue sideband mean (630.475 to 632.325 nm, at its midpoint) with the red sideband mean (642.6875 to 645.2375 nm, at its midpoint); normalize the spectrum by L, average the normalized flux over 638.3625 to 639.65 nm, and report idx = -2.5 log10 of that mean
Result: -0.04 mag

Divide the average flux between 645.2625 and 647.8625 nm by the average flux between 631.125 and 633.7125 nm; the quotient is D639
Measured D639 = 1.0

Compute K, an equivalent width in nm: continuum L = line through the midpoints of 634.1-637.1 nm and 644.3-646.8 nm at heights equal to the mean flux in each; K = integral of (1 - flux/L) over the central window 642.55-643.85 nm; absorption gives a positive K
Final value 0.07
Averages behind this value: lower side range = 21.3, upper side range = 21.4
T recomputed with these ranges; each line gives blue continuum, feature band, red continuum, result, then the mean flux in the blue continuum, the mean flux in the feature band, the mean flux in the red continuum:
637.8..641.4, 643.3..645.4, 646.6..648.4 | 0.05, 21.7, 21.1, 21.6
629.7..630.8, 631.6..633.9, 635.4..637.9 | -0.08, 20.7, 21.6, 21.1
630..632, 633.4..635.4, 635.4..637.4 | -0.03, 21.2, 21.4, 21.1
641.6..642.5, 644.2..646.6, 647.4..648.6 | 0.03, 21.8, 21.4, 21.6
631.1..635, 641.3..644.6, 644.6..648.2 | 0.06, 21.6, 21.1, 21.5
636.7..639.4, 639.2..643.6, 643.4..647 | 0.03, 21.6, 21.3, 21.4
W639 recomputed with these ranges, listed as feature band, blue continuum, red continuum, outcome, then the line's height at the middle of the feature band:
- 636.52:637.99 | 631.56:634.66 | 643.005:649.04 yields 0.026 nm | 21.5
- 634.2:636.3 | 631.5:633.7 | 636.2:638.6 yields 0.006 nm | 21.4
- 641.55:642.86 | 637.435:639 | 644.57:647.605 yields 0.017 nm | 21.6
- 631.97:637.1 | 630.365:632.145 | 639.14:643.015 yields 0.016 nm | 21.5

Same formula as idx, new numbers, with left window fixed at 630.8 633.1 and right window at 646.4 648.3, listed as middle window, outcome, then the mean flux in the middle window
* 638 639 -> -0.02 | 22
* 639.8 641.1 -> 0.00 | 21.6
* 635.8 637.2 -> 0.03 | 21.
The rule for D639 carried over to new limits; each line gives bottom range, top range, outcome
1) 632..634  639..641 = 0.99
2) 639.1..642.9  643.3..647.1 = 0.99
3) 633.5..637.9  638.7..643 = 1.01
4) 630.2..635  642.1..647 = 0.98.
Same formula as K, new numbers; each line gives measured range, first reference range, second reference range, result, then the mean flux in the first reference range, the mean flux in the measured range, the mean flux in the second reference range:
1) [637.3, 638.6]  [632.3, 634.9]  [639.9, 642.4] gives 0.02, 21.5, 21.4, 21.8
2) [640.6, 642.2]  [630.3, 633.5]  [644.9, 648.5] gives -0.05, 21.5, 22.2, 21.5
